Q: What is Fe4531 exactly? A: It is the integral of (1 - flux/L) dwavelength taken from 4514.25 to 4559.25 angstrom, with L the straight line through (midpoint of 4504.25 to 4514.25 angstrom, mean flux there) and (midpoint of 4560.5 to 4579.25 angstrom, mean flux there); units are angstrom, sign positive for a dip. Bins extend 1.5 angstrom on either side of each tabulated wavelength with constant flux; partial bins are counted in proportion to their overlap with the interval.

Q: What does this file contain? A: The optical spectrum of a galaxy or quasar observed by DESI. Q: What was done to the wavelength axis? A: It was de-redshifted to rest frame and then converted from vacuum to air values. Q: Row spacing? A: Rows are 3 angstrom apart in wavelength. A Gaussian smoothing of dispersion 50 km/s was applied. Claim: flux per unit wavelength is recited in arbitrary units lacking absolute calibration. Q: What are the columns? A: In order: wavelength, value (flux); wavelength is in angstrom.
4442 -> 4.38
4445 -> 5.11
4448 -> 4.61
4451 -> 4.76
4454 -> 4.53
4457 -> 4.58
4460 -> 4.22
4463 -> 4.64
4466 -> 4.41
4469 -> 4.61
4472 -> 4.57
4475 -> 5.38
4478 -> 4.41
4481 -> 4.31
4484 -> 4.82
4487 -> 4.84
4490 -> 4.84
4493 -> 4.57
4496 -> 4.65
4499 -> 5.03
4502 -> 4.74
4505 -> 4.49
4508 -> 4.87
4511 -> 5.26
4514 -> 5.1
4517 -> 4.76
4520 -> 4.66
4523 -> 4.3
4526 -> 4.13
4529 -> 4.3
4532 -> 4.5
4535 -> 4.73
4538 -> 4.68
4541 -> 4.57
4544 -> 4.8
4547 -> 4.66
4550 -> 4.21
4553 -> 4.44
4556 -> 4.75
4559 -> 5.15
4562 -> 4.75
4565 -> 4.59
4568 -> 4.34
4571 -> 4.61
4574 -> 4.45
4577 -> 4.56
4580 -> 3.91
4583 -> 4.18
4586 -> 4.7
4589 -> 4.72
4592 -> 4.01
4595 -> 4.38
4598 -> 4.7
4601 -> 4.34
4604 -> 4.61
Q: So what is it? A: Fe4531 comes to 1.7 angstrom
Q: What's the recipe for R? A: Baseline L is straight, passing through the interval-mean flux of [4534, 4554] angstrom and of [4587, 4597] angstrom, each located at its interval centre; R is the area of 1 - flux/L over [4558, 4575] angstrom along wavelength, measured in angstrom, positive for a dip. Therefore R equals -0.5 angstrom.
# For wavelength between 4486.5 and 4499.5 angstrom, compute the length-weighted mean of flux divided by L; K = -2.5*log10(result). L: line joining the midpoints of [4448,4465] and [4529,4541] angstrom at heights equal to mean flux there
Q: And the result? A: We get -0.05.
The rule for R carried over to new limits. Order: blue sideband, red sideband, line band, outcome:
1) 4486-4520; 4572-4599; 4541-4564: -0.5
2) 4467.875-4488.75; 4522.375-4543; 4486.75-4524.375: -1.5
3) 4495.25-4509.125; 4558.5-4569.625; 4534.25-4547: 0.0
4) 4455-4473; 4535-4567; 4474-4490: -0.7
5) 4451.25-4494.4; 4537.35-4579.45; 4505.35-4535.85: -0.3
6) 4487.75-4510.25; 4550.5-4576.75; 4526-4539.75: 0.5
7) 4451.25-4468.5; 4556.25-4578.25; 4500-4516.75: -1.2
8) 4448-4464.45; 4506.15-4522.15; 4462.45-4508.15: 0.3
